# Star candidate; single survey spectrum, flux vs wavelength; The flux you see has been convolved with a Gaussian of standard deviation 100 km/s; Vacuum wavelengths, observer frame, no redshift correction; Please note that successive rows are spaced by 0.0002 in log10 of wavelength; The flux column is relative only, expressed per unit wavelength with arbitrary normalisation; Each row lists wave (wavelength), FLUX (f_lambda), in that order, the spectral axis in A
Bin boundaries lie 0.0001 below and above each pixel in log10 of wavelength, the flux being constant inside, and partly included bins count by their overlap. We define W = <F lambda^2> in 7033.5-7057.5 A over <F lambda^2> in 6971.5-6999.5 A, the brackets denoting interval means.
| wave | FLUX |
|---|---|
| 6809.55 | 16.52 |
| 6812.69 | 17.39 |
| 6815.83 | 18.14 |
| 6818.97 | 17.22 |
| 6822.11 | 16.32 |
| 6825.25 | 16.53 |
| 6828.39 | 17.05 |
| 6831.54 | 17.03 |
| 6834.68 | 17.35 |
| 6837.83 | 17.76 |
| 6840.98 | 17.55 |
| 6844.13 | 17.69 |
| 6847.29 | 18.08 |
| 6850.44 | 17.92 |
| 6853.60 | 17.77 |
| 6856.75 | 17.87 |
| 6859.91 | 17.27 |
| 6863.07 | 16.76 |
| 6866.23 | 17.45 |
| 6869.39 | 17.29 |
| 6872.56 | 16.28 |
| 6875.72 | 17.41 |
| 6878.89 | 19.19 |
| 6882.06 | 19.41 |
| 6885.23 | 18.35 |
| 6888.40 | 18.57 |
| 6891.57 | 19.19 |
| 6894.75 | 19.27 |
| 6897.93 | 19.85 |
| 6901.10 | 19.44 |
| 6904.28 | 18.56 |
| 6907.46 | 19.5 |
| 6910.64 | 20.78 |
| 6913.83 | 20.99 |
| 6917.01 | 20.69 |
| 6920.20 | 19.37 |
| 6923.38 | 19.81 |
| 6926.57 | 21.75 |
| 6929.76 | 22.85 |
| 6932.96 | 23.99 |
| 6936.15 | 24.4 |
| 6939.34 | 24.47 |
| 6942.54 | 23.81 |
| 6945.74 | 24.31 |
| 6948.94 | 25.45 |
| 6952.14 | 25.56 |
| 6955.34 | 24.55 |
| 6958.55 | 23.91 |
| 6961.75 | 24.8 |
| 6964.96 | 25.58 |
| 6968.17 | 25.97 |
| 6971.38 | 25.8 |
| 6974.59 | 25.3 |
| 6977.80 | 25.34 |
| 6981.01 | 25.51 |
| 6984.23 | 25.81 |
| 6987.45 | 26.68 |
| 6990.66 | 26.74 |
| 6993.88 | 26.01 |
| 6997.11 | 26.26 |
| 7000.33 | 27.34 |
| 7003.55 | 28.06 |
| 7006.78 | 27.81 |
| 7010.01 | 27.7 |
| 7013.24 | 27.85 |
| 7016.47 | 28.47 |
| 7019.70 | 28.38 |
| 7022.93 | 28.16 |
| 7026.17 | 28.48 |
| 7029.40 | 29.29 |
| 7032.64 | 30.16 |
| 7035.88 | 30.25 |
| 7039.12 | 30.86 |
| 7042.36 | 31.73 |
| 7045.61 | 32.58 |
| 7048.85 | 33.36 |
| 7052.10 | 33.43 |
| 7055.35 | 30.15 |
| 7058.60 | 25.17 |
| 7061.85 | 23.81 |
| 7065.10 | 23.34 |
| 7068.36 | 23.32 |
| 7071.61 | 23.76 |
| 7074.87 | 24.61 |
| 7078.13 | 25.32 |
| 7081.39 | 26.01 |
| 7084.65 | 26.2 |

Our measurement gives 1.24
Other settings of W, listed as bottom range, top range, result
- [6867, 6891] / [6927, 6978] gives 1.39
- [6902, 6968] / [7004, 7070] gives 1.30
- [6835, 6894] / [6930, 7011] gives 1.48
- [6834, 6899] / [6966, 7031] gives 1.56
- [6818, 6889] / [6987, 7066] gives 1.71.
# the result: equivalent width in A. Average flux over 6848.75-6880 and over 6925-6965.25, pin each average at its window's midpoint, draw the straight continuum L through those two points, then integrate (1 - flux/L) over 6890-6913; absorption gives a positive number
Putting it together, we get 1.1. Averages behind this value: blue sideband 17.5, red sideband 24.2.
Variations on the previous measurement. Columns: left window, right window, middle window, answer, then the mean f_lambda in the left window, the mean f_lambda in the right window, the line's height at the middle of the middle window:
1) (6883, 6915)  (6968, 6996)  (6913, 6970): -1.84 A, 19.4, 25.9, 22.7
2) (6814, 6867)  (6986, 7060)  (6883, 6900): 1.28 A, 17.4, 28.9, 20.6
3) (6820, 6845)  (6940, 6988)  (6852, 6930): 6.62 A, 17.2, 25.2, 20.7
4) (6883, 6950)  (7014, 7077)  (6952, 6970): -1.06 A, 21.2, 28.4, 23.6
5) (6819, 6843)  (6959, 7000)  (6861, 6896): 3.20 A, 17.1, 25.8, 19.9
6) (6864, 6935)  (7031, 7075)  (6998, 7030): -2.31 A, 19.6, 28.4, 26.2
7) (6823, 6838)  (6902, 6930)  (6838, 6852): -0.15 A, 17.1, 20.3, 17.6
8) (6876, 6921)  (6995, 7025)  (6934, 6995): -2.30 A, 19.5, 27.8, 24.4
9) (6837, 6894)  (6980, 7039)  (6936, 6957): -1.06 A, 17.9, 27.8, 23.5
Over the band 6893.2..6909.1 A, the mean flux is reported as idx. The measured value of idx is 19.3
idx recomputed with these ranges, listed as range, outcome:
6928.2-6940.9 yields 23.9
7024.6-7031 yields 28.9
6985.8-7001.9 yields 26.6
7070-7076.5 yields 24.2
